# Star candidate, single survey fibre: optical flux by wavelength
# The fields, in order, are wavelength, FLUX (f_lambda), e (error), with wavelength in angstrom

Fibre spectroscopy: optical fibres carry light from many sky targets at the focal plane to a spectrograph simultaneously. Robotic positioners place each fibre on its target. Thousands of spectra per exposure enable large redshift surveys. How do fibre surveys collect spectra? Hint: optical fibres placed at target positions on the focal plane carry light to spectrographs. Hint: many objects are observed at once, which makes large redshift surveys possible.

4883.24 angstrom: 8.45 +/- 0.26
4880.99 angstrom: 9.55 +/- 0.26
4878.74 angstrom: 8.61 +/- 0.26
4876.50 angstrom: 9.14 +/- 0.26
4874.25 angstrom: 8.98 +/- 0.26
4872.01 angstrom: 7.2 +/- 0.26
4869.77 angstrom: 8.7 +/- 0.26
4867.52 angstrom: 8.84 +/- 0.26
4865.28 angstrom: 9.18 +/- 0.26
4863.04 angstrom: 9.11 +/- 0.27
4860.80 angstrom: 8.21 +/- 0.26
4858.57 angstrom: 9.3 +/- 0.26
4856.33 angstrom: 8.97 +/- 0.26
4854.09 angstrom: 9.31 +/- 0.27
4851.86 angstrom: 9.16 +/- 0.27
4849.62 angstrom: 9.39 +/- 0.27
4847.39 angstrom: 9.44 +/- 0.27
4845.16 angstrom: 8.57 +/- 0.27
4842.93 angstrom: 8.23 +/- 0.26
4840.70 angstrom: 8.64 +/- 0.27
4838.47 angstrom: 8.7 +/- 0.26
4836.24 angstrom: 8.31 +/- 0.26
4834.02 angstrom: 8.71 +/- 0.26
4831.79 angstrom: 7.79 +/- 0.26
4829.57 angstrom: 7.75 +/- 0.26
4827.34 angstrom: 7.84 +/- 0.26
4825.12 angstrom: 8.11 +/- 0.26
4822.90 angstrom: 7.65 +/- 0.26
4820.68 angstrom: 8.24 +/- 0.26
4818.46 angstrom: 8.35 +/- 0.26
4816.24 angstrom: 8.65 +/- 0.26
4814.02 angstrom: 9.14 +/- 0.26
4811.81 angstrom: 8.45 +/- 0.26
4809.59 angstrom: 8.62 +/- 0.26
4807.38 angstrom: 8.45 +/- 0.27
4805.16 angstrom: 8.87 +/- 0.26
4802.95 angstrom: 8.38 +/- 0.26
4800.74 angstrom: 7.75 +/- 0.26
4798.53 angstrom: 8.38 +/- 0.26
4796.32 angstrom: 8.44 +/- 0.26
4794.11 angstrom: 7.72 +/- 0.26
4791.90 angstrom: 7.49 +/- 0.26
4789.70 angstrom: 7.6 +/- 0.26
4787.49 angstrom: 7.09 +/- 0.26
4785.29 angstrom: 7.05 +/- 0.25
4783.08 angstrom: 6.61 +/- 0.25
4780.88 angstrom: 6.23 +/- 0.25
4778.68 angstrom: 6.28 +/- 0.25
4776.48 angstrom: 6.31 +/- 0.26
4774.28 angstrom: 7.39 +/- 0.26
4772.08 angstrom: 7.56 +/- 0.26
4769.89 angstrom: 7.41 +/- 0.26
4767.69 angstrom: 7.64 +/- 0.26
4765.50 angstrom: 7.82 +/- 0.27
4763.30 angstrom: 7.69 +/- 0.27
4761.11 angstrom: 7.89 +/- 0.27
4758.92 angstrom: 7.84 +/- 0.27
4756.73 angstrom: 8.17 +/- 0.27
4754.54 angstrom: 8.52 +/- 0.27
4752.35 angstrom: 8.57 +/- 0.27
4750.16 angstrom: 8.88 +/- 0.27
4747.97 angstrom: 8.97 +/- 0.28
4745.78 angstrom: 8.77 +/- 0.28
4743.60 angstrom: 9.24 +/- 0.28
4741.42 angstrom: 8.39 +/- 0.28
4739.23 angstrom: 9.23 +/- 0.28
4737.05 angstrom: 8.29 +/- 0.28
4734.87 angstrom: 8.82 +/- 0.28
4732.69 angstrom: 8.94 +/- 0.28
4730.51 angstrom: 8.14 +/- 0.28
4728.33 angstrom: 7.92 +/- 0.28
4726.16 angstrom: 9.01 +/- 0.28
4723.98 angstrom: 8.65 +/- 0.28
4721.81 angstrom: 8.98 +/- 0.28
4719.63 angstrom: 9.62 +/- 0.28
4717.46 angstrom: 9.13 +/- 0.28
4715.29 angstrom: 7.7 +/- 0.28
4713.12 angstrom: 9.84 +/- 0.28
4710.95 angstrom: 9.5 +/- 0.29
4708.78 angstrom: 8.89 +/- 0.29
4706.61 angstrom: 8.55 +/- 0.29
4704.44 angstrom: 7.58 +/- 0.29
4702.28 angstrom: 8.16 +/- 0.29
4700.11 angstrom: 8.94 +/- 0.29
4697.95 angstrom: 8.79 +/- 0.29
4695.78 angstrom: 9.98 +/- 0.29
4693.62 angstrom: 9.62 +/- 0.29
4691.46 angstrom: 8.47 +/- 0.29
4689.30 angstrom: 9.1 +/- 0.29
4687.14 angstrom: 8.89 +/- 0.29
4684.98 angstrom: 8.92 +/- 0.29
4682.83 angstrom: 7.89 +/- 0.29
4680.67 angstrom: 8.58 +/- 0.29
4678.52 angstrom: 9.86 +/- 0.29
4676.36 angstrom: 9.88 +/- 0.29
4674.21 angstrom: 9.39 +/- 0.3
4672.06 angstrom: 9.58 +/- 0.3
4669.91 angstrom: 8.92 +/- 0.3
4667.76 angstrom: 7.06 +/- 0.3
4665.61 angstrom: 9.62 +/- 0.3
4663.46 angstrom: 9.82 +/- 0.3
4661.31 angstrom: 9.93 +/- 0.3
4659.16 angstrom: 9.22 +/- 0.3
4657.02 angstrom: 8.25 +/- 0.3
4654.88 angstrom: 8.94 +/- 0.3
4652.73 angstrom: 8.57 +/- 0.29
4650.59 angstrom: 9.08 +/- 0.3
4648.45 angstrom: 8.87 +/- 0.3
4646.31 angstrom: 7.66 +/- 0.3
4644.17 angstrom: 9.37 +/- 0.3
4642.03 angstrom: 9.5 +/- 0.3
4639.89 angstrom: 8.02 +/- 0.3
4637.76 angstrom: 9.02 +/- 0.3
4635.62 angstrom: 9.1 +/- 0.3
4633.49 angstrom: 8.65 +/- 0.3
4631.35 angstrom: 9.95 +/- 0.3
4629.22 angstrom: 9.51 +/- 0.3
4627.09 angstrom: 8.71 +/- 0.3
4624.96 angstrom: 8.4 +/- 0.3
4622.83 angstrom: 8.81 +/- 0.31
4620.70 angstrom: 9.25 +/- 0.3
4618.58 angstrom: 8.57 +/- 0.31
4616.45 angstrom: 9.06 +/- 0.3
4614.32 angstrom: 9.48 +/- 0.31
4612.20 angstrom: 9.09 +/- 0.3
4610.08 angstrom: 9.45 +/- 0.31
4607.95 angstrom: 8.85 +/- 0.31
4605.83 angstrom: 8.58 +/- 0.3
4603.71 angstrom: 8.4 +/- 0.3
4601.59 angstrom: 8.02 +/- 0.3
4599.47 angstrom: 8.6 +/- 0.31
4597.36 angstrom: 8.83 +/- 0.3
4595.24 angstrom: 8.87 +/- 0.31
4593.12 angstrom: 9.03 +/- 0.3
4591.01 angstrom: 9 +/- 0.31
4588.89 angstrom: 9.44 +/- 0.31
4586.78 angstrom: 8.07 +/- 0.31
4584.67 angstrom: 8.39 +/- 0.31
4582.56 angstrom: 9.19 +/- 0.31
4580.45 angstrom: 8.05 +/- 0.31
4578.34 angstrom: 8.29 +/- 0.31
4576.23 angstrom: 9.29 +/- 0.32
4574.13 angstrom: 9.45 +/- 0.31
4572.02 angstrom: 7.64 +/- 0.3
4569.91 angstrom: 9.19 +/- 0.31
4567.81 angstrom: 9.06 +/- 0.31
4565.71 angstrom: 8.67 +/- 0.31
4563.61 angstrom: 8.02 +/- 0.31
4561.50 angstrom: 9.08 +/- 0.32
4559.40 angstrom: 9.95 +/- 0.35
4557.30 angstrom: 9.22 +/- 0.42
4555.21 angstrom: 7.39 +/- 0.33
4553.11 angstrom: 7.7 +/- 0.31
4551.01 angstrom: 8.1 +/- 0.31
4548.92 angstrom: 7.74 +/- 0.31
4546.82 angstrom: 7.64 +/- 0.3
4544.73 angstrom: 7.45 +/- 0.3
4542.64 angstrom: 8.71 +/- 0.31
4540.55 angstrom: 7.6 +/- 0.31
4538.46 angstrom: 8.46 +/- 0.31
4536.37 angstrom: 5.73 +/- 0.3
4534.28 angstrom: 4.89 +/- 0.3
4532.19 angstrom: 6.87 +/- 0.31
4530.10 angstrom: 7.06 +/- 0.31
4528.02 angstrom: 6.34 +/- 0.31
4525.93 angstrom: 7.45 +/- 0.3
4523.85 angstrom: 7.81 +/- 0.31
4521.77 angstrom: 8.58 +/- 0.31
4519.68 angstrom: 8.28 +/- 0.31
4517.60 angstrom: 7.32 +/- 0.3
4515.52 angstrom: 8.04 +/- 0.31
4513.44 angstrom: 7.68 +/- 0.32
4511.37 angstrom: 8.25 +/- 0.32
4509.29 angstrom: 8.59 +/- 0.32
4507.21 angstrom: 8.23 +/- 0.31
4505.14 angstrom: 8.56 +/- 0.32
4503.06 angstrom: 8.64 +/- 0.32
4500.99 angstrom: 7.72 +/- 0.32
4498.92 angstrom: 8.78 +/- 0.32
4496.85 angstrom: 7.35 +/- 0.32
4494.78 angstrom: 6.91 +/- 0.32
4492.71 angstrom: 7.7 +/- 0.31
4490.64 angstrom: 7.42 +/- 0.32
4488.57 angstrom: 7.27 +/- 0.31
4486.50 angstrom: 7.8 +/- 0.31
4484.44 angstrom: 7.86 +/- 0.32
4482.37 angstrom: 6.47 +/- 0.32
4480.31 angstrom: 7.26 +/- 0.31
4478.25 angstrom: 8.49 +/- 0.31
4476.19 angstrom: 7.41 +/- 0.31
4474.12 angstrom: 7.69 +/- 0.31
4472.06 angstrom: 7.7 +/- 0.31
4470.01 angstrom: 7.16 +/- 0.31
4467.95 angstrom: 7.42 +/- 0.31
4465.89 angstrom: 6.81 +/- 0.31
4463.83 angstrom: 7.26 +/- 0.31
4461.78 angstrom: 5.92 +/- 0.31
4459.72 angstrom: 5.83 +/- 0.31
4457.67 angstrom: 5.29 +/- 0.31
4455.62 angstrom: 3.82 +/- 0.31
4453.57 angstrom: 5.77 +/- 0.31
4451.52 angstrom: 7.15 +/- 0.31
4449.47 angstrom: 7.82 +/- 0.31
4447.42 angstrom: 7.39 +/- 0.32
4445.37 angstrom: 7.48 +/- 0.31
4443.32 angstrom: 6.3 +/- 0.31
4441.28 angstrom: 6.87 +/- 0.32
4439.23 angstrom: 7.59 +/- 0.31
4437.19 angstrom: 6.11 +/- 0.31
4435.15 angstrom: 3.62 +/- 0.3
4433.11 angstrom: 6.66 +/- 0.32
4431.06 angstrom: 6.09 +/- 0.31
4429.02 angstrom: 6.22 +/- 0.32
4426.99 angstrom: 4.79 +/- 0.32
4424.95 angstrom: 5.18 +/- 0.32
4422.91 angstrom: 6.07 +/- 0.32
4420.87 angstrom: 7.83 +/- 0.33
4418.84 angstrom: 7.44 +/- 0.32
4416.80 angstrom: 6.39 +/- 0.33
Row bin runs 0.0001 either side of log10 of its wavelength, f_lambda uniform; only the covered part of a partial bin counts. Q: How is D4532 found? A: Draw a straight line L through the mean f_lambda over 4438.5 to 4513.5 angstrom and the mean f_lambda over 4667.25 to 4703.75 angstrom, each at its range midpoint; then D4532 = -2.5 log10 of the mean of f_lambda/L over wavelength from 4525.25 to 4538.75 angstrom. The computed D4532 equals 0.18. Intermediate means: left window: 7.28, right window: 8.96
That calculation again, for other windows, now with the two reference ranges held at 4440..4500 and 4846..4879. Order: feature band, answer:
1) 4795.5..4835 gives 0.05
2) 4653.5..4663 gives -0.15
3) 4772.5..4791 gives 0.24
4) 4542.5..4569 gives -0.12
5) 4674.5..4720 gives -0.10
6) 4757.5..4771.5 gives 0.10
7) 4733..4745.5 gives -0.06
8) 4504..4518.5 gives -0.12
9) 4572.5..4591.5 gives -0.16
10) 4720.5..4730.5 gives -0.04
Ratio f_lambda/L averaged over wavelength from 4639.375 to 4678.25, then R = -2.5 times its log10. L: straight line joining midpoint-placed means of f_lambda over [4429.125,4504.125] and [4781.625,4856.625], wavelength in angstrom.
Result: -0.17 mag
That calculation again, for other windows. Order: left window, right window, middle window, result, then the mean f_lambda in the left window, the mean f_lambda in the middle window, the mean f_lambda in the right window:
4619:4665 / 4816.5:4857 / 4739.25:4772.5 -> 0.06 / 8.98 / 8.27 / 8.51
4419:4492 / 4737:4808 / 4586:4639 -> -0.22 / 6.7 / 8.91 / 7.9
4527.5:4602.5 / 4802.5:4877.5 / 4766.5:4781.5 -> 0.21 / 8.21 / 7.01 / 8.6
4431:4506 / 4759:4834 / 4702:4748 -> -0.15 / 7.02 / 8.75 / 7.79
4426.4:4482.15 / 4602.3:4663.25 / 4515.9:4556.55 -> 0.03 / 6.6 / 7.45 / 8.95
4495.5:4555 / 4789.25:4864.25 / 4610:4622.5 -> -0.15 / 7.69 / 9.11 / 8.47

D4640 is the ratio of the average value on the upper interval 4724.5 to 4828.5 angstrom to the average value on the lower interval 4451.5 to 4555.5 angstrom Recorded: 1.1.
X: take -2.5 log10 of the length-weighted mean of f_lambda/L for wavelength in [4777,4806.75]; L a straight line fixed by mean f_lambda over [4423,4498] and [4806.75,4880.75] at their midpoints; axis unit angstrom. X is 0.11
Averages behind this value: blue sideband 6.72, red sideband 8.61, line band 7.52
